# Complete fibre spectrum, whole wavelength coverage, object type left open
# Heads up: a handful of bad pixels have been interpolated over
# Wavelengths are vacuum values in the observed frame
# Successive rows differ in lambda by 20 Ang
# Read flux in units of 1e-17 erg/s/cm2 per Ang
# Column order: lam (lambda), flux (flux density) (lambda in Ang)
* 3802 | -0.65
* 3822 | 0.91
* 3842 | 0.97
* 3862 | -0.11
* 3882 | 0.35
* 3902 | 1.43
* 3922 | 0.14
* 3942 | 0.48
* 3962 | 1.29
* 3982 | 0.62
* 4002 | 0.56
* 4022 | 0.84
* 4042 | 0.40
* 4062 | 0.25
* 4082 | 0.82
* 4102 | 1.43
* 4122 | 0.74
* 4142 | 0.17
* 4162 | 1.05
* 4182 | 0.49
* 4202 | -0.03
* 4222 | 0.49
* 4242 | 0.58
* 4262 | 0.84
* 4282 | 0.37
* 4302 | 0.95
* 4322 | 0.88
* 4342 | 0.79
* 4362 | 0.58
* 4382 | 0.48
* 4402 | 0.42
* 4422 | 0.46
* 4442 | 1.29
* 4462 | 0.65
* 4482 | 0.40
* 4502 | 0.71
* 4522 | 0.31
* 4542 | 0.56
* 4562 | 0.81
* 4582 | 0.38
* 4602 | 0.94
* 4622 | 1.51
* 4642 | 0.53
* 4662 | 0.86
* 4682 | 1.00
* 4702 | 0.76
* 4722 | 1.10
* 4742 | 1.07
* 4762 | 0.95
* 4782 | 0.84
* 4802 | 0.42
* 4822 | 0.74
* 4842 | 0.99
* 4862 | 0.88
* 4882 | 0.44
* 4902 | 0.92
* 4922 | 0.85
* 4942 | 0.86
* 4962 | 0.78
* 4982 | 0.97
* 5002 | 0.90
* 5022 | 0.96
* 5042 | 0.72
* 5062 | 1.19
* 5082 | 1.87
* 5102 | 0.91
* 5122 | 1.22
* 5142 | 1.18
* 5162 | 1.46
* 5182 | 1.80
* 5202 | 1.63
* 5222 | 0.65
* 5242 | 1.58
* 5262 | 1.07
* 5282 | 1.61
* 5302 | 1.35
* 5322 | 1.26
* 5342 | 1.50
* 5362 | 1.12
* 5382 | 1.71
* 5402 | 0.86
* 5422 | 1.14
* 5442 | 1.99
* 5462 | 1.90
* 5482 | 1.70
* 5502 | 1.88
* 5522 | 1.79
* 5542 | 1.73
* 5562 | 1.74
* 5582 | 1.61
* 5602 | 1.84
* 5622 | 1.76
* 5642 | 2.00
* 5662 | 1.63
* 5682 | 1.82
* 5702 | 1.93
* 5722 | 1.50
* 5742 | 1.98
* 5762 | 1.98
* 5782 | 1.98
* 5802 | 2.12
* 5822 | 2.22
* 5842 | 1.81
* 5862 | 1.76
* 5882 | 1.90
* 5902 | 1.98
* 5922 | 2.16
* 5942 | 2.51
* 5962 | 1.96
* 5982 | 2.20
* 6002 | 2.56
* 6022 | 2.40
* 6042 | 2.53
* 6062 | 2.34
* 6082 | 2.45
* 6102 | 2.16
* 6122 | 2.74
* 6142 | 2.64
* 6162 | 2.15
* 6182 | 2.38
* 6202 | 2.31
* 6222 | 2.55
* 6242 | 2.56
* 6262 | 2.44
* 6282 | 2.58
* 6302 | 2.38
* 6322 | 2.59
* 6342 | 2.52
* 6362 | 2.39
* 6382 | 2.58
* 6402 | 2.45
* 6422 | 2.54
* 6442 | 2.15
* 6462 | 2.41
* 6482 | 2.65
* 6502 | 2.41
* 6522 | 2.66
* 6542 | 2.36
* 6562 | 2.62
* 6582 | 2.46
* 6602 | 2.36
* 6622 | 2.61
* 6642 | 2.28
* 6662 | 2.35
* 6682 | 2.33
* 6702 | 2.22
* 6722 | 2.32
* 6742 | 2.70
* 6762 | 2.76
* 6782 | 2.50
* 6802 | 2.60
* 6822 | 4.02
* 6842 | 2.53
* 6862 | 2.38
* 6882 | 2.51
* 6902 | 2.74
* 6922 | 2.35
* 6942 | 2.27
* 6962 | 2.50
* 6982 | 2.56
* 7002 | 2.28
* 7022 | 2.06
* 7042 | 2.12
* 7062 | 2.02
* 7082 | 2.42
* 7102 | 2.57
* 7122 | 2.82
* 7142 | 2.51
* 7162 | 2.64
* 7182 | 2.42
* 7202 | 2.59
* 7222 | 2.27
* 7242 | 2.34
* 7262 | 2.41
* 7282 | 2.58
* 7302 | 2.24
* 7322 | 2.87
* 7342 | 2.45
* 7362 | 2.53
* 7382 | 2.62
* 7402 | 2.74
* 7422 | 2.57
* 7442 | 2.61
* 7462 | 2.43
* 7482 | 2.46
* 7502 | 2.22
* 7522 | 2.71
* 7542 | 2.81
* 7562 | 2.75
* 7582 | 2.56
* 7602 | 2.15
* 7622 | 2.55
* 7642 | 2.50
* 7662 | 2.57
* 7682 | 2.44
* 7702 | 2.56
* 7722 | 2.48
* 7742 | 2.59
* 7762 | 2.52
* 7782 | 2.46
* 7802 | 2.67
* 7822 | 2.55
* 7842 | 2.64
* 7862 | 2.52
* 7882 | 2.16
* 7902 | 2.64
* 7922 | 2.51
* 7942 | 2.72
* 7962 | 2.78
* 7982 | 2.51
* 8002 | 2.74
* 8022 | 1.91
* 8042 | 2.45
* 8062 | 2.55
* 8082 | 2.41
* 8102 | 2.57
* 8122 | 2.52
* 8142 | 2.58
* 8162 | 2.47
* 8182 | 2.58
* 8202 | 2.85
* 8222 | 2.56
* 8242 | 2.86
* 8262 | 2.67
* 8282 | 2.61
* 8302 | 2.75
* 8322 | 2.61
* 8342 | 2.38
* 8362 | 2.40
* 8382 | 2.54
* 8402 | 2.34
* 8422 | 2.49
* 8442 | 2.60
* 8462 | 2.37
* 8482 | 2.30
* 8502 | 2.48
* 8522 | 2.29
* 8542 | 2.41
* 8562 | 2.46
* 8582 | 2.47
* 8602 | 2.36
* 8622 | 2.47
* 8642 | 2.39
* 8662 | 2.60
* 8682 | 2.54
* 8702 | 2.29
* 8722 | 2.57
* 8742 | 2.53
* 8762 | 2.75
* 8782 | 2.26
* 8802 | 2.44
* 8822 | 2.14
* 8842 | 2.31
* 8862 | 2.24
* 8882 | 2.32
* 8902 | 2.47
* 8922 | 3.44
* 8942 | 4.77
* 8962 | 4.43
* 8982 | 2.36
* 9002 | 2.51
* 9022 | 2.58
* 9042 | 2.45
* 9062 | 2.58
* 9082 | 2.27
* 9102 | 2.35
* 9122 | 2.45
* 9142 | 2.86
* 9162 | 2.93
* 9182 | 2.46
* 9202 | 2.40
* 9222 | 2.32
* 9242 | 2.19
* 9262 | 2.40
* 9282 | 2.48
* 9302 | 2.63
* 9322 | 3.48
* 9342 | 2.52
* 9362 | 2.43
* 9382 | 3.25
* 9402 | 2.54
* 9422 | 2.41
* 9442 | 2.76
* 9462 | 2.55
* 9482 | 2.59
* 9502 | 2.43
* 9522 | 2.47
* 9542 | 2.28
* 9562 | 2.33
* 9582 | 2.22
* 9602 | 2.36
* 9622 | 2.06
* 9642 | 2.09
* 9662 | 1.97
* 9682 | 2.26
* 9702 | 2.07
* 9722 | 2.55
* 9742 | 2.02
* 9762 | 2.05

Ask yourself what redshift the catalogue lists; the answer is 0.36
